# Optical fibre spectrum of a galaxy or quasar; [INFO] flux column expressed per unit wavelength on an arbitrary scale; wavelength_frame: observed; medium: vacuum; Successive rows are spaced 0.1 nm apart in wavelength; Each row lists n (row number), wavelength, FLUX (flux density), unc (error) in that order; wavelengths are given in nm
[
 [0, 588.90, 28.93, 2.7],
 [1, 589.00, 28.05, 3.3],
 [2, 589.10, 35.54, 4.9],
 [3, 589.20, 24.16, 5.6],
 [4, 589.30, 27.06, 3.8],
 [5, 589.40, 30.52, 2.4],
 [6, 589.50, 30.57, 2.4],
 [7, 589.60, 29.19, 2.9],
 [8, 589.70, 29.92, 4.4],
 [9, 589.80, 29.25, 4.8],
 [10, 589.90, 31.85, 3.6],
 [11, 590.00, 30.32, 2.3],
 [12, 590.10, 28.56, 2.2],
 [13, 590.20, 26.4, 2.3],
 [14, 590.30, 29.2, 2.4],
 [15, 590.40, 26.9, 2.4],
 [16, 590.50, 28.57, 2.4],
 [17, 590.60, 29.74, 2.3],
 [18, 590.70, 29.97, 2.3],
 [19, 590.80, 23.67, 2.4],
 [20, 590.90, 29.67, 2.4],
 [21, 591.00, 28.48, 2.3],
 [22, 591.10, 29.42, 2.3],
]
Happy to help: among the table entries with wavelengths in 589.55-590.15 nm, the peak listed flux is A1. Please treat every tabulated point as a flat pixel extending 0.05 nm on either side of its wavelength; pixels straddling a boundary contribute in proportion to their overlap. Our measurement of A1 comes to 31.85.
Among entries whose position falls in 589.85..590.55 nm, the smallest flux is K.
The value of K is 26.4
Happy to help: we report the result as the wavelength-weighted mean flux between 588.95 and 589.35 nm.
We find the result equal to 28.7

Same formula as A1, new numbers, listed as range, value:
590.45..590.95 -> 29.97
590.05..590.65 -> 29.74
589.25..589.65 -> 30.57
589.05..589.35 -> 35.54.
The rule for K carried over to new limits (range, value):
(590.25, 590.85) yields 23.67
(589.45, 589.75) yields 29.19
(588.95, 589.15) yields 28.05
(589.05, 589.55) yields 24.16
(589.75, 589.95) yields 29.25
